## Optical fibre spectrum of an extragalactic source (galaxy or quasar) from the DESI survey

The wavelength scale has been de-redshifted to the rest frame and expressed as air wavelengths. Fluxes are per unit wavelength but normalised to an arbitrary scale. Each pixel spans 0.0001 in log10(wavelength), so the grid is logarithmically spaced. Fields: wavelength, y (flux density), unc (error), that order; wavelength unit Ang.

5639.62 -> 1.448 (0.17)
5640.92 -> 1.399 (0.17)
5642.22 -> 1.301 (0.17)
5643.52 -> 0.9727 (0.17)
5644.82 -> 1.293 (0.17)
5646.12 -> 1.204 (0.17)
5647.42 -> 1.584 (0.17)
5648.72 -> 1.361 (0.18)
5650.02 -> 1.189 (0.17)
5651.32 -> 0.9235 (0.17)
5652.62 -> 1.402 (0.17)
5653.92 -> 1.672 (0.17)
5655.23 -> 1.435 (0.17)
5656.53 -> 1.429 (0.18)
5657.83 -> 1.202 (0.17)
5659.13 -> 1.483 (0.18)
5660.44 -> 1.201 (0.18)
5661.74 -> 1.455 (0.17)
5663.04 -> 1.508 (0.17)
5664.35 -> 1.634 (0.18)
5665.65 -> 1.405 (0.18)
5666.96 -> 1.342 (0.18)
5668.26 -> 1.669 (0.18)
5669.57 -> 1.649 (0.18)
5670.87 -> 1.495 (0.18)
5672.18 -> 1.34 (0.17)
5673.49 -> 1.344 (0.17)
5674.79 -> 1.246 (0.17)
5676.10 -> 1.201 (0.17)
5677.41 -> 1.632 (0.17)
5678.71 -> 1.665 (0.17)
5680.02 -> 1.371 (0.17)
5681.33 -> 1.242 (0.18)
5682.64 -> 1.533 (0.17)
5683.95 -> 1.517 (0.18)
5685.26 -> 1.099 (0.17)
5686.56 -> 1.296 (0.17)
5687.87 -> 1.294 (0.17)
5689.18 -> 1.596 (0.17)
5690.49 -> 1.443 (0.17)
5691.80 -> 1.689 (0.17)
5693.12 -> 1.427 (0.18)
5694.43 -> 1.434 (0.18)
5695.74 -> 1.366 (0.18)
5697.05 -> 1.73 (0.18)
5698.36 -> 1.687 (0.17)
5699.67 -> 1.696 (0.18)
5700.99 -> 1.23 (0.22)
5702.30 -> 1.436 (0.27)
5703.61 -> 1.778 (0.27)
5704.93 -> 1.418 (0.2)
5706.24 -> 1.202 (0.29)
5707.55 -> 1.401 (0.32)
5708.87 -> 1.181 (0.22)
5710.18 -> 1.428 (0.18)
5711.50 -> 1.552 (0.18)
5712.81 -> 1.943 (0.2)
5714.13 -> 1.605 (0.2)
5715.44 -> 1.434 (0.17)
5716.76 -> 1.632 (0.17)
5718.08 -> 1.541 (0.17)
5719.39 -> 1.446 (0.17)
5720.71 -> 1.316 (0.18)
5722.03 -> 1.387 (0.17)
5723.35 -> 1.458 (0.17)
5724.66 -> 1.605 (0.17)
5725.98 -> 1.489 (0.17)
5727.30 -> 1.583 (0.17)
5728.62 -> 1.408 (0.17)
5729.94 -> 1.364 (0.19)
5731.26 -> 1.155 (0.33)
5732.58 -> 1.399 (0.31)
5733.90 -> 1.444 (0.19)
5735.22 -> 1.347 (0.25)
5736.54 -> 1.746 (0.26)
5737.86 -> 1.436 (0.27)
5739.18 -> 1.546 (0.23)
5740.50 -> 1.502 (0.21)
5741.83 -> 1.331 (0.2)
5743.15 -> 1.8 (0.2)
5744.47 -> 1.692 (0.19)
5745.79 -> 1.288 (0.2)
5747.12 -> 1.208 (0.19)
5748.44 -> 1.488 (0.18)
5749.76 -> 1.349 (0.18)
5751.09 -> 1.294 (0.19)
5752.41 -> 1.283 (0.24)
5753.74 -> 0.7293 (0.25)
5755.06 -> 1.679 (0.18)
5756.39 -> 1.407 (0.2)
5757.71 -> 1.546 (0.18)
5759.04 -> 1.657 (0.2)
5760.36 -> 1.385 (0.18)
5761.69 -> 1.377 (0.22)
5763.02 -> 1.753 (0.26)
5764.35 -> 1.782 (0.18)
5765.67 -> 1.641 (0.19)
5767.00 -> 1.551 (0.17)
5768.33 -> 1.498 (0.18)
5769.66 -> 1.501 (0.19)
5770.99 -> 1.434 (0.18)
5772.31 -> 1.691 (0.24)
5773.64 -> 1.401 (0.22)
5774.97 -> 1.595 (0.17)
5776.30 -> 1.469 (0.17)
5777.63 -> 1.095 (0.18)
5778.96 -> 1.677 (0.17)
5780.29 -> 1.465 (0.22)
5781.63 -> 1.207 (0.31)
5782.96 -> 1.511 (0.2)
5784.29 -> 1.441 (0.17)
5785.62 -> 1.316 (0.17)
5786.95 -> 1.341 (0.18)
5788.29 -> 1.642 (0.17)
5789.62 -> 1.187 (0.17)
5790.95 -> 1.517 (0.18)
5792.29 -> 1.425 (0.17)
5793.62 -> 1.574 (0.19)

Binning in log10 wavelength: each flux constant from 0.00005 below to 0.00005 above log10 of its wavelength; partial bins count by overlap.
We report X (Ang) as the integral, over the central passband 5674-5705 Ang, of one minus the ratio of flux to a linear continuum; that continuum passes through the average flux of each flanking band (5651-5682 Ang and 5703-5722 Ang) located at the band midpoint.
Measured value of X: -0.1 Ang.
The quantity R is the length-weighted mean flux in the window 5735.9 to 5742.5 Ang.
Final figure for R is 1.51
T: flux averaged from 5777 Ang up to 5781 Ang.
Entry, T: 1.41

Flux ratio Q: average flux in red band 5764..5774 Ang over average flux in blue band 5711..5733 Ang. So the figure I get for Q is 1.0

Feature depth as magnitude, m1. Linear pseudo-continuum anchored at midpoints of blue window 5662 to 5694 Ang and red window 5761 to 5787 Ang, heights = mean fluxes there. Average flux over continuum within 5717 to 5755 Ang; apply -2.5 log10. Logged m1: 0.04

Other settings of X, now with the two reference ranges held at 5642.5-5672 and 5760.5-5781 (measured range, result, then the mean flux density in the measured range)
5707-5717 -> -0.5 Ang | 1.52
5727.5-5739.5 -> 0.4 Ang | 1.43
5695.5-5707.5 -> -0.5 Ang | 1.51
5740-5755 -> 1.2 Ang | 1.37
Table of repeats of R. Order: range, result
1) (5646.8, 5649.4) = 1.47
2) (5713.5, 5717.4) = 1.56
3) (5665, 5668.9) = 1.47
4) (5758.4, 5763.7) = 1.54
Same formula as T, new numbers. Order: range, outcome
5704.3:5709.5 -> 1.3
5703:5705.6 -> 1.59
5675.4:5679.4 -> 1.5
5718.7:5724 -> 1.4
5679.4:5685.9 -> 1.35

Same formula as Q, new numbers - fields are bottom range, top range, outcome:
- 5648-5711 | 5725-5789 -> 1.02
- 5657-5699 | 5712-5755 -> 1.00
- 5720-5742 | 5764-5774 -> 1.08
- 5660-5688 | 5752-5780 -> 1.05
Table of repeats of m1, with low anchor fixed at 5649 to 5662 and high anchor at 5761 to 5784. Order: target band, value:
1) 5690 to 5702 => -0.09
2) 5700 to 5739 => -0.03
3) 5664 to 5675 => -0.08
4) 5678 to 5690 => -0.02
